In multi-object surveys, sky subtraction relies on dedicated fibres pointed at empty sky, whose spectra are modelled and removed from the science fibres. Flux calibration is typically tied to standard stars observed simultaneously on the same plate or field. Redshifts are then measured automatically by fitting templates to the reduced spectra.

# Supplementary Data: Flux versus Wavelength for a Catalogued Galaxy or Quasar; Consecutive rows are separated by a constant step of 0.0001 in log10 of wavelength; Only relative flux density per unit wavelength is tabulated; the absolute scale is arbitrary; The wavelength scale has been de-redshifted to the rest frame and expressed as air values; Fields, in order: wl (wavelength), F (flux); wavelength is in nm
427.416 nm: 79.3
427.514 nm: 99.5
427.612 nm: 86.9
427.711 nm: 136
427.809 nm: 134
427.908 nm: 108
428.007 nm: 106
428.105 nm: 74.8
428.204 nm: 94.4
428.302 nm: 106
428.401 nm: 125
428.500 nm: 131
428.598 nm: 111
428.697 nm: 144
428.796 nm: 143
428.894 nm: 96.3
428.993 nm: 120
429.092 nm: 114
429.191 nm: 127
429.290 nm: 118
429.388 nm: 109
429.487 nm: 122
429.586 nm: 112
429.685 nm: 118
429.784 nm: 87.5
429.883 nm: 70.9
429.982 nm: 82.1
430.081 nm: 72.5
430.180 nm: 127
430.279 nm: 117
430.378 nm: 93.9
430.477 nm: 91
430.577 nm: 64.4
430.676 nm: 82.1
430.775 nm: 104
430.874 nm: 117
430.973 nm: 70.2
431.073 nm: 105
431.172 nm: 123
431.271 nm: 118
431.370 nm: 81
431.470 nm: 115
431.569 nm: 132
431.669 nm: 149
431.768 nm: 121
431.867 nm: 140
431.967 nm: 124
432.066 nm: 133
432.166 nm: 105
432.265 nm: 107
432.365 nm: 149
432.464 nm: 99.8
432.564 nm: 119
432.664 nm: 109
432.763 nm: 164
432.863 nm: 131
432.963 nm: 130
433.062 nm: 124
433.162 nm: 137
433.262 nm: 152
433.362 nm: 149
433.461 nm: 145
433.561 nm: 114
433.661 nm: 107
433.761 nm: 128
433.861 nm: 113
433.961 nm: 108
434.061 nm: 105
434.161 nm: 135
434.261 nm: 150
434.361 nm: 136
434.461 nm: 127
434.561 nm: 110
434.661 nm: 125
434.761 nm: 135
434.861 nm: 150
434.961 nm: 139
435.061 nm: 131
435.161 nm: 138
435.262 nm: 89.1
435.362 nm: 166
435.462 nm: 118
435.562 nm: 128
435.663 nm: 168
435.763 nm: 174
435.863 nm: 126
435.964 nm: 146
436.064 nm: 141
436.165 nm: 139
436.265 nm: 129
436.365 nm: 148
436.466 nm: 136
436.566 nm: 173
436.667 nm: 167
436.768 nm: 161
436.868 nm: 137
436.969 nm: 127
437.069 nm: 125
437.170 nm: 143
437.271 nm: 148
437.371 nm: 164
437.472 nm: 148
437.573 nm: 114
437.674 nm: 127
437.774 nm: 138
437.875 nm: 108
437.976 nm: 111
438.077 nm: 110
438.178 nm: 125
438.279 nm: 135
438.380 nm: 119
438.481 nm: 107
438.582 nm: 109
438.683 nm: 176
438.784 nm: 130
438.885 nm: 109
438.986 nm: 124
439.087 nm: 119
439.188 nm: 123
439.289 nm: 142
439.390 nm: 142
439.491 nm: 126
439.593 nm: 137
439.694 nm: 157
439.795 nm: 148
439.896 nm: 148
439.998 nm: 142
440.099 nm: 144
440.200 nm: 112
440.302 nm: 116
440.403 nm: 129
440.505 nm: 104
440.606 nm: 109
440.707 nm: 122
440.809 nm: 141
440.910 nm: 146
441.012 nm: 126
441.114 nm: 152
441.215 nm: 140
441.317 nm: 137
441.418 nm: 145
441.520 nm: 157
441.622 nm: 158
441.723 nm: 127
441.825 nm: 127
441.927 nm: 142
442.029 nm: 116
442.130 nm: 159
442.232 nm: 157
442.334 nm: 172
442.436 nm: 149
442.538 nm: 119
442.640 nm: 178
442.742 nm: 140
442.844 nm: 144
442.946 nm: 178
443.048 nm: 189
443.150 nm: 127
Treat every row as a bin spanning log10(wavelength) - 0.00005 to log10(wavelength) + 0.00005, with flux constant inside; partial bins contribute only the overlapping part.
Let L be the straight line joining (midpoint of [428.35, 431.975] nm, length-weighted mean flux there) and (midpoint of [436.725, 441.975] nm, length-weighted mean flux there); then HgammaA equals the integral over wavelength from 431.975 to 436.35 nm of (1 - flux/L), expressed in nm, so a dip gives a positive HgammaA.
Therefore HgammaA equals -0.399 nm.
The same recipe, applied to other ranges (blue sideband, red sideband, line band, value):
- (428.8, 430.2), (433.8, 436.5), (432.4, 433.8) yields -0.06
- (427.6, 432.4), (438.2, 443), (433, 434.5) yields -0.11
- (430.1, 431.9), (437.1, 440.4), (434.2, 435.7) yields -0.18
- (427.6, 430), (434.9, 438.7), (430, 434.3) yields 0.17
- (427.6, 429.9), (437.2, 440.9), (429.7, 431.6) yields 0.31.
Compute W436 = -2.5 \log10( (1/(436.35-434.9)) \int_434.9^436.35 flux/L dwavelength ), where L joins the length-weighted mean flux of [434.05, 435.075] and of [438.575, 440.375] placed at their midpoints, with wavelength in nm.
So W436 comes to -0.05 mag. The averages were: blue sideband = 132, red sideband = 134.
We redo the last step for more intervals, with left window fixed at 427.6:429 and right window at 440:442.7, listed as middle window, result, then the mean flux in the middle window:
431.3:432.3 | 0.00 mag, 121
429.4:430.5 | 0.18 mag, 100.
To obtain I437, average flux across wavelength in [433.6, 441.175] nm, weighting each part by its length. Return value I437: 133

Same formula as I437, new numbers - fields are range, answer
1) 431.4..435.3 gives 127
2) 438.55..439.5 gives 131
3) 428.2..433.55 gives 116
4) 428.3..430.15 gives 111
